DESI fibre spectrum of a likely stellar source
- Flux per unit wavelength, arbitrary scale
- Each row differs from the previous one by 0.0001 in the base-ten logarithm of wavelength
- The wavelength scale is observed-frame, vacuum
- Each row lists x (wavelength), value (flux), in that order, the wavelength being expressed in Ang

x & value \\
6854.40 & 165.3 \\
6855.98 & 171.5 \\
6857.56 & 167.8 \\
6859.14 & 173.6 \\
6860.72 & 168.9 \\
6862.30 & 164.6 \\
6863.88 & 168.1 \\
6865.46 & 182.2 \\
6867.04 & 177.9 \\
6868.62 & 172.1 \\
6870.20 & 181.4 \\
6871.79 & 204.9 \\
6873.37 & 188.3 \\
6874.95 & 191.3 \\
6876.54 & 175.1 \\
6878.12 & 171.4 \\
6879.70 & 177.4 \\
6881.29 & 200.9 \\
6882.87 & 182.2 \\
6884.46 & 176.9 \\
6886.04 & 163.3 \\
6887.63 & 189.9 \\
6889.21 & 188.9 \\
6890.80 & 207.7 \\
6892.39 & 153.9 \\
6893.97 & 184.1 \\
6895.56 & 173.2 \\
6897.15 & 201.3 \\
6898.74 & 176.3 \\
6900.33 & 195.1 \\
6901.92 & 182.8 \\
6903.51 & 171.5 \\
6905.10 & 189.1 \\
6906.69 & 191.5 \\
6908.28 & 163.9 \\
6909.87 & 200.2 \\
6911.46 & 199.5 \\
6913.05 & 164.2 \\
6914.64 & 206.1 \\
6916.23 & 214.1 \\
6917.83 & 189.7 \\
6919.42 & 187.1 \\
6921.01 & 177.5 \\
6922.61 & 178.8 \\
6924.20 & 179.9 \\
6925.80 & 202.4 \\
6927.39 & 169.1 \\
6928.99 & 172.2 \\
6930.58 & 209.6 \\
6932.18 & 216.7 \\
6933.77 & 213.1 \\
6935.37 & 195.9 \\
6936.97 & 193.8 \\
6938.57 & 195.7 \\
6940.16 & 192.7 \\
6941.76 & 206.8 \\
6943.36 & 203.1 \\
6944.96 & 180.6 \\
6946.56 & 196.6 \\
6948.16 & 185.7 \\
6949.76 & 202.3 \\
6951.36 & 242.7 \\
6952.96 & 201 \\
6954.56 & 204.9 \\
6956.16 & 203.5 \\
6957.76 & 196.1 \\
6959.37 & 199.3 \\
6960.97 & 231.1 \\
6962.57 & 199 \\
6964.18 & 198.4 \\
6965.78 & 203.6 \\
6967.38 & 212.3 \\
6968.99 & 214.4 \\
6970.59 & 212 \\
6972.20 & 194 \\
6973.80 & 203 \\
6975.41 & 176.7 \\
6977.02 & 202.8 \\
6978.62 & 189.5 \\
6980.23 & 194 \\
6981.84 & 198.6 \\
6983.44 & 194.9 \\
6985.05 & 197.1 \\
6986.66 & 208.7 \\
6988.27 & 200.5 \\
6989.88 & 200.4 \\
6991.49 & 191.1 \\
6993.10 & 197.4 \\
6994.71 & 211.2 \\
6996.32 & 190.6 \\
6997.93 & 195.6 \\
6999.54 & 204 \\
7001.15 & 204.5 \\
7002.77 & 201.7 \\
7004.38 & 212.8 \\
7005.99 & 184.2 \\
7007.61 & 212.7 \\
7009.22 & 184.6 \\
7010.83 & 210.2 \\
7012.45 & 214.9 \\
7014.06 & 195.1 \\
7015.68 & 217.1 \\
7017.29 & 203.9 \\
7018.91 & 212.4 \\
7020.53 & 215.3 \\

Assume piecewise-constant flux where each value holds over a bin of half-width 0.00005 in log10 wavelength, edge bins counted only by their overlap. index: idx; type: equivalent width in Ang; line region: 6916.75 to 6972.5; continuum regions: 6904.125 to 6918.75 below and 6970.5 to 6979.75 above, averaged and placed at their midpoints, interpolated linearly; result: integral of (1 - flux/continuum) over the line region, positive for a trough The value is -1.8 Ang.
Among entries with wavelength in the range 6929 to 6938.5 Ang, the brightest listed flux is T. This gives 216.7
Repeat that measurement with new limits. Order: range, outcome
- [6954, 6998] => 231.1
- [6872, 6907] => 207.7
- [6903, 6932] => 214.1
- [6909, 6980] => 242.7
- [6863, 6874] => 204.9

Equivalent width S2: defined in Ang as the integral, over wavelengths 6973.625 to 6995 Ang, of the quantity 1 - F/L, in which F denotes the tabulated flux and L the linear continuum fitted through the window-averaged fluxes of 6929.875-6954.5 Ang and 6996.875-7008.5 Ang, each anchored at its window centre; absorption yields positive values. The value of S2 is 0.52 Ang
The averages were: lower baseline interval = 202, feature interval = 197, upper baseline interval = 202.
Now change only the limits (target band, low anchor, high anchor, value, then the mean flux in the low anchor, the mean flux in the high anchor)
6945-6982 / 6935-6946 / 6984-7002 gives -0.9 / 195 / 200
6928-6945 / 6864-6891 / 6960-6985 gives -0.4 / 183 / 202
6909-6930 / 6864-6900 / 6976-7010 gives 0.0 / 183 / 199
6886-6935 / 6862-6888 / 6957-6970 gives 0.8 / 181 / 207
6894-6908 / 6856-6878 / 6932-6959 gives 0.3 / 178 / 201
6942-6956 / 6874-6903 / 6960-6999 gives -0.5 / 183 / 201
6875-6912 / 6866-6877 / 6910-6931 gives 0.6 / 185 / 189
